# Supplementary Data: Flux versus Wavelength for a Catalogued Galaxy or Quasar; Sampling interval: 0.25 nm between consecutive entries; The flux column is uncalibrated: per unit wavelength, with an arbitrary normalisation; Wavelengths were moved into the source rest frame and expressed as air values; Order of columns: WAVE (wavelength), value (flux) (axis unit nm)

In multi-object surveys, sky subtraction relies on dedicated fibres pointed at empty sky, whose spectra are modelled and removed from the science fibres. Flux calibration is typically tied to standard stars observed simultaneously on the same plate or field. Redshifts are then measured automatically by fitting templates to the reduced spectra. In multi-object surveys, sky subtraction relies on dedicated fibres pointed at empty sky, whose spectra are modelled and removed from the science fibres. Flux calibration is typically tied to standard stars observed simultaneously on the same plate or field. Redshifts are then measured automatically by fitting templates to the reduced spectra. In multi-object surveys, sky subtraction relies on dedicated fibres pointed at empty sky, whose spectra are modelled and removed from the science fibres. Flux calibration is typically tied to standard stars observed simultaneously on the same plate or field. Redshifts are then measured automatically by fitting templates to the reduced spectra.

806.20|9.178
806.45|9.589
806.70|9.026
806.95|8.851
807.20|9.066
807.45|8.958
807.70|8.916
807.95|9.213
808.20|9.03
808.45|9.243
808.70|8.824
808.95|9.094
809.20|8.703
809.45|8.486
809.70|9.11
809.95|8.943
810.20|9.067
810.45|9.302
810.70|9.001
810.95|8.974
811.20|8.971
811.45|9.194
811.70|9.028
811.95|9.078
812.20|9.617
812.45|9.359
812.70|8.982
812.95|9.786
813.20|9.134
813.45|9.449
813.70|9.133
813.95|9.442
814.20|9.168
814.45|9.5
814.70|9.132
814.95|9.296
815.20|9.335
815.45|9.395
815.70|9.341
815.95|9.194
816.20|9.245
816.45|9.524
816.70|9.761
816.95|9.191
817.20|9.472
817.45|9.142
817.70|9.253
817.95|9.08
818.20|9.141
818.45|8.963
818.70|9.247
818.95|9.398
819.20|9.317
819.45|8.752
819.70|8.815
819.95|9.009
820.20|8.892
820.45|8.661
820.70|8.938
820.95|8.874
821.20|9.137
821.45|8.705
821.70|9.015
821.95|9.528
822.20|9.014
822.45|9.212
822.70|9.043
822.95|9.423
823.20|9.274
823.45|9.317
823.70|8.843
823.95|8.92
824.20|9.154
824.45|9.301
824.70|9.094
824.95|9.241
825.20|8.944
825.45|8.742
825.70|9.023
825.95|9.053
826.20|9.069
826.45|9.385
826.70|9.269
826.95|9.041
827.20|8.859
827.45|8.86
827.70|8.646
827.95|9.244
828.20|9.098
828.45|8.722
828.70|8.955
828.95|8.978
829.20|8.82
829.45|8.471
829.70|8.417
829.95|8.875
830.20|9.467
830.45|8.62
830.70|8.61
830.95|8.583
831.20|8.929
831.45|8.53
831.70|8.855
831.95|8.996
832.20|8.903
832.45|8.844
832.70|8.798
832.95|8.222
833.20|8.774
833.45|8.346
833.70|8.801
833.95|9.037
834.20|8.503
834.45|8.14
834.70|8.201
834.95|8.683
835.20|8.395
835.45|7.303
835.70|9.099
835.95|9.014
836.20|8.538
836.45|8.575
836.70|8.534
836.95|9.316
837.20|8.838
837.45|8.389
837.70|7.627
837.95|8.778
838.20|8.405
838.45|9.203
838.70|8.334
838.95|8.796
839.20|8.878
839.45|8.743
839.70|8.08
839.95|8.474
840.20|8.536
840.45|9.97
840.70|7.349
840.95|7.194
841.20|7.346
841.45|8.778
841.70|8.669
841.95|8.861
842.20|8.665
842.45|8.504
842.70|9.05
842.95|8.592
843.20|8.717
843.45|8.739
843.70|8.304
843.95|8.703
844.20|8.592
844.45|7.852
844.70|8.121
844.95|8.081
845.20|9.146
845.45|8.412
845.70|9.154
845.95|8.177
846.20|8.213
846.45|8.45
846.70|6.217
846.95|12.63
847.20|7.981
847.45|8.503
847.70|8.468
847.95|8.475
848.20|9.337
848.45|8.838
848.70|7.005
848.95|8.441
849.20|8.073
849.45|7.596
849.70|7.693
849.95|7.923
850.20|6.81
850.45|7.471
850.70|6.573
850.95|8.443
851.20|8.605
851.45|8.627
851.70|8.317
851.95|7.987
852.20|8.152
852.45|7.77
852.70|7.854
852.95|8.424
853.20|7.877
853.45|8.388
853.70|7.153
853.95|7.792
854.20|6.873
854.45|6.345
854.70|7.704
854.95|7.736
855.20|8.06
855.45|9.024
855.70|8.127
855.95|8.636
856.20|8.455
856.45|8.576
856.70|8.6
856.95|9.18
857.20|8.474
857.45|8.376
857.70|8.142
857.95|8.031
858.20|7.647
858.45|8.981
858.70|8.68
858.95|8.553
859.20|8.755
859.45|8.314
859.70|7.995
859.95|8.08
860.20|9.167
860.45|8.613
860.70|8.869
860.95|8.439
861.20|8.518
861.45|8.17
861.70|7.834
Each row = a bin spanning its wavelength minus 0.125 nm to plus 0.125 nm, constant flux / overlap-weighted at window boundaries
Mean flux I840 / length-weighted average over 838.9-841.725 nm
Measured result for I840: 8.38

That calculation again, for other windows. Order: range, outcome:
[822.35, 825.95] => 9.11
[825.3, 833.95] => 8.85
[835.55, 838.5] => 8.67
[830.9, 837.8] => 8.6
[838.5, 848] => 8.53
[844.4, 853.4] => 8.22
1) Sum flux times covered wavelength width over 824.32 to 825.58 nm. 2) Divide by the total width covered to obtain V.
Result 9.06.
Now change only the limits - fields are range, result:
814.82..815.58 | 9.34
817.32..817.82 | 9.2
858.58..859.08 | 8.62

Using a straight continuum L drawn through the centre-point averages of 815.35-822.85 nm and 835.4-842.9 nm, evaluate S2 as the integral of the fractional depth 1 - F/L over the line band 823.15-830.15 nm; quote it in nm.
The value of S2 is -0.06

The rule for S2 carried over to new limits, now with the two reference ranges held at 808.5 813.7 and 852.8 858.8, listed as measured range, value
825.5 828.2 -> -0.08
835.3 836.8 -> 0.01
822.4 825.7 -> -0.11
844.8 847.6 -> -0.10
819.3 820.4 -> 0.01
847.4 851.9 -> 0.11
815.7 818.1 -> -0.09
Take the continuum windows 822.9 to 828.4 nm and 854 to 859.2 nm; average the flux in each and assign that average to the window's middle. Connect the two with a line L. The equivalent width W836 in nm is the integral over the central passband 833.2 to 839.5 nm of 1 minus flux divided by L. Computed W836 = 0.14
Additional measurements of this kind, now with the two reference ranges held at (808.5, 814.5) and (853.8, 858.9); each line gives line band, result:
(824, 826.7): -0.08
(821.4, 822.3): -0.02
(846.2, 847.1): -0.06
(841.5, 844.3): -0.07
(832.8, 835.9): 0.06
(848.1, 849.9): 0.05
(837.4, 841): 0.03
